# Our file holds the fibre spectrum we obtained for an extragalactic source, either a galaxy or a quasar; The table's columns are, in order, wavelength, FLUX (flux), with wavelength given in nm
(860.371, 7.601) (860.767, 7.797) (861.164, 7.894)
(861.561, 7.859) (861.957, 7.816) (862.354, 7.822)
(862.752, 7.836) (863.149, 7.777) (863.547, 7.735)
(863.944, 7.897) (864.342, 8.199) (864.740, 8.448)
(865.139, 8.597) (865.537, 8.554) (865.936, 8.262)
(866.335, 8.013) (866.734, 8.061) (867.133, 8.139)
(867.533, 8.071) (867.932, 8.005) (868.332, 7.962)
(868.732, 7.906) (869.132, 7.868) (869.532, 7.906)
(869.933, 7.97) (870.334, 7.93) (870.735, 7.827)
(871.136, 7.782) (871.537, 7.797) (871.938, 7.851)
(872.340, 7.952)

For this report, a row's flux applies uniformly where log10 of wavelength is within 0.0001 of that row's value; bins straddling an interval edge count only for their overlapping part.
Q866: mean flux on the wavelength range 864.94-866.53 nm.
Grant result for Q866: 8.36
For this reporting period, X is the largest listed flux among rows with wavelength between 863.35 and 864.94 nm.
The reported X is 8.448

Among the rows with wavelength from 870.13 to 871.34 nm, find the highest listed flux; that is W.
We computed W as 7.93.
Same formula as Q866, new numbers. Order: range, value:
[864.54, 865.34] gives 8.52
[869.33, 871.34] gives 7.88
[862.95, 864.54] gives 7.91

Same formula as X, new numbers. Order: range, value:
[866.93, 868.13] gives 8.139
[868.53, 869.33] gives 7.906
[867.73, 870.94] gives 8.005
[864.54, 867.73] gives 8.597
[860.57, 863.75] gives 7.894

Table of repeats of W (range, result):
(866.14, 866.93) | 8.061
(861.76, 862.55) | 7.822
